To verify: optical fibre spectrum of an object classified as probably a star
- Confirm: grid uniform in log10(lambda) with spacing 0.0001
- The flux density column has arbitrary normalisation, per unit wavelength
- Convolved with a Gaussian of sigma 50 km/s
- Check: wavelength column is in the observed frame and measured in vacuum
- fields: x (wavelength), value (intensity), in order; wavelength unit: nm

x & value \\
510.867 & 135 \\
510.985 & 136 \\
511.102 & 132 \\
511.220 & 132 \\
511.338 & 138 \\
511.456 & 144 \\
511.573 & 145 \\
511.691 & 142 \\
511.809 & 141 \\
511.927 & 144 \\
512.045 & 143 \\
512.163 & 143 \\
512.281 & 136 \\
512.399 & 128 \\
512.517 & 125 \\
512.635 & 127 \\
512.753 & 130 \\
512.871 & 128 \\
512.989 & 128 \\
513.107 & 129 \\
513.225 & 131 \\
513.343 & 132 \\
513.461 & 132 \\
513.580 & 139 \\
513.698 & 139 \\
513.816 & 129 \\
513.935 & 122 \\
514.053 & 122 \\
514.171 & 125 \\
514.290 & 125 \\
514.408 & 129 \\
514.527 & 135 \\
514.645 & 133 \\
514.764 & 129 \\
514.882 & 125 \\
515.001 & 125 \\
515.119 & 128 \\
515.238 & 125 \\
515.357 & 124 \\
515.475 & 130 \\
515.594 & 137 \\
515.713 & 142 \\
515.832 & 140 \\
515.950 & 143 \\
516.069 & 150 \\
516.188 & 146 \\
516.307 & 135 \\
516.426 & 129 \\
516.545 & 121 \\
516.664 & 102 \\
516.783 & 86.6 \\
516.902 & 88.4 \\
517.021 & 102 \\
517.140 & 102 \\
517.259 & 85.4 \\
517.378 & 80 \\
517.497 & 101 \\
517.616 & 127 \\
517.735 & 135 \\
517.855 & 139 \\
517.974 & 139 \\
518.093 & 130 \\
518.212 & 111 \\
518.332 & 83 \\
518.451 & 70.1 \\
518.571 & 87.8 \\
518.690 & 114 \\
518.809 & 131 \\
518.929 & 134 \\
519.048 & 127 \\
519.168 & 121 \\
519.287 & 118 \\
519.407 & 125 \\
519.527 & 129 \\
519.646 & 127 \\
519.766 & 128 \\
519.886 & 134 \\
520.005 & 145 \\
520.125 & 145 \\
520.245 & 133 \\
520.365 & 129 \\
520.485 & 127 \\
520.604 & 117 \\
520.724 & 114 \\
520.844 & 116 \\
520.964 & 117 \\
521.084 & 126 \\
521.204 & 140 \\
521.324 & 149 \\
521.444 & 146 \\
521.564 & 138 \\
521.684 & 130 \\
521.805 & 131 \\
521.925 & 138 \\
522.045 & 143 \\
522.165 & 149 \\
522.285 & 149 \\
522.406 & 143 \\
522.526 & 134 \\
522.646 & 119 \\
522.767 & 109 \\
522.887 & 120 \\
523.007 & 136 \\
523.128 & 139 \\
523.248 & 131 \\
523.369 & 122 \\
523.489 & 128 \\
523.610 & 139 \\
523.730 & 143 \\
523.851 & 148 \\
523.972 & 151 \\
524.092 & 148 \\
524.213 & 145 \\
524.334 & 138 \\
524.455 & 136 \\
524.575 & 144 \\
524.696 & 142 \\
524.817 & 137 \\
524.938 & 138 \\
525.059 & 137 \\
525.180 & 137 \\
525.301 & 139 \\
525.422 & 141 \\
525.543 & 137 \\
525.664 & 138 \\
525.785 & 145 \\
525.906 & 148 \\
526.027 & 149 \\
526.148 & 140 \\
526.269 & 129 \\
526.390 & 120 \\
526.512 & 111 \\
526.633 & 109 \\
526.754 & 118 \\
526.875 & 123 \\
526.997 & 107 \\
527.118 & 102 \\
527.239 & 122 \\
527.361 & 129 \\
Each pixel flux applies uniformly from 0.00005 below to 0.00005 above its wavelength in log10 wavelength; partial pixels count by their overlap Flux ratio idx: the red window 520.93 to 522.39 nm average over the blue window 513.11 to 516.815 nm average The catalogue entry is 1.07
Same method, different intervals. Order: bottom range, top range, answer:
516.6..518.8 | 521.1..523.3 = 1.29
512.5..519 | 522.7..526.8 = 1.10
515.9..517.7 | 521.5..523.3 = 1.18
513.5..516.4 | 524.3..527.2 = 1.00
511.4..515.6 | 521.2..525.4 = 1.04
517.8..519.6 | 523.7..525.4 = 1.21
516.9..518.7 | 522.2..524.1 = 1.27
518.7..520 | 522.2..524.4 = 1.06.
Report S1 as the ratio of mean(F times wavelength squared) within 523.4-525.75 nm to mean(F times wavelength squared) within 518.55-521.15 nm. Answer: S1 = 1.1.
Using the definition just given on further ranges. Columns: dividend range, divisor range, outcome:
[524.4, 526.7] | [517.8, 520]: 1.16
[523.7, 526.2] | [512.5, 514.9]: 1.15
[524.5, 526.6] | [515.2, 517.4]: 1.18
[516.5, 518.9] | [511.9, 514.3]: 0.83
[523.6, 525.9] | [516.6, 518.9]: 1.36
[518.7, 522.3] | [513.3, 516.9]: 1.04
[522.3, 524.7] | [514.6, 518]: 1.14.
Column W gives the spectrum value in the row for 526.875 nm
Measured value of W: 123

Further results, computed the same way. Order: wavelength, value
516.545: 121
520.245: 133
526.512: 111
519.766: 128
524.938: 138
